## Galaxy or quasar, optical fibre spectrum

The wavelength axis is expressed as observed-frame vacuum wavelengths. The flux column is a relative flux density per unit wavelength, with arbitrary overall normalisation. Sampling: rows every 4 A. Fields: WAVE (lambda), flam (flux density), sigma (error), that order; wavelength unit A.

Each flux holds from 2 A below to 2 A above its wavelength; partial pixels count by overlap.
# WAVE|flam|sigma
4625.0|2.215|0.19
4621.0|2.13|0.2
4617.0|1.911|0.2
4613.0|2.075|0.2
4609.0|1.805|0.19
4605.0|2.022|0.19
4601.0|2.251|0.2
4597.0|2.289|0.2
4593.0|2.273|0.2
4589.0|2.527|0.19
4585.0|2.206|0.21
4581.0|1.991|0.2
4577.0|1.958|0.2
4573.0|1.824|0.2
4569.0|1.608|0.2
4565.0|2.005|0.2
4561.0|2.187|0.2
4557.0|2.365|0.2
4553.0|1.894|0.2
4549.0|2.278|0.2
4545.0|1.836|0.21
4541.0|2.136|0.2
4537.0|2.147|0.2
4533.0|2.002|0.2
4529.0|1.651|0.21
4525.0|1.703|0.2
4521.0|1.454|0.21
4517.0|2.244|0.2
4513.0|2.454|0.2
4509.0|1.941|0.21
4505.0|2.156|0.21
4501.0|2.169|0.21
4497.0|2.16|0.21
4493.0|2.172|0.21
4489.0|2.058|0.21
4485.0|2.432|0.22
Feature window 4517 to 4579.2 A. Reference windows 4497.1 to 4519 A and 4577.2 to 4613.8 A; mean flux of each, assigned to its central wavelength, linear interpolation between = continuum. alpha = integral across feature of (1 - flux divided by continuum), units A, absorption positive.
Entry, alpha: 6.5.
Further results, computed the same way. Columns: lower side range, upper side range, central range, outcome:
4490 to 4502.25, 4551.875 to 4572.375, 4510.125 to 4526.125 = 1.0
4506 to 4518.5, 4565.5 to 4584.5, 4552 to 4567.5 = -1.2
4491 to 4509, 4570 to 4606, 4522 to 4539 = 2.3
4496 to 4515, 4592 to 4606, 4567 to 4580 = 2.3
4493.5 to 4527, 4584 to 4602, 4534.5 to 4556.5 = 0.8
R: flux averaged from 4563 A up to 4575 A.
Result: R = 1.81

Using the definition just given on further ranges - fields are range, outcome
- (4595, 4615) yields 2.09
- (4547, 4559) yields 2.18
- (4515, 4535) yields 1.81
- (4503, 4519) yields 2.2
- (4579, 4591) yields 2.24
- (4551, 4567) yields 2.11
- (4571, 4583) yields 1.92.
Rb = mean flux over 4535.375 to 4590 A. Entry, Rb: 2.06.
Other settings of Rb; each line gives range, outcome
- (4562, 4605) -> 2.09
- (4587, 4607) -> 2.27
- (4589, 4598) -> 2.33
